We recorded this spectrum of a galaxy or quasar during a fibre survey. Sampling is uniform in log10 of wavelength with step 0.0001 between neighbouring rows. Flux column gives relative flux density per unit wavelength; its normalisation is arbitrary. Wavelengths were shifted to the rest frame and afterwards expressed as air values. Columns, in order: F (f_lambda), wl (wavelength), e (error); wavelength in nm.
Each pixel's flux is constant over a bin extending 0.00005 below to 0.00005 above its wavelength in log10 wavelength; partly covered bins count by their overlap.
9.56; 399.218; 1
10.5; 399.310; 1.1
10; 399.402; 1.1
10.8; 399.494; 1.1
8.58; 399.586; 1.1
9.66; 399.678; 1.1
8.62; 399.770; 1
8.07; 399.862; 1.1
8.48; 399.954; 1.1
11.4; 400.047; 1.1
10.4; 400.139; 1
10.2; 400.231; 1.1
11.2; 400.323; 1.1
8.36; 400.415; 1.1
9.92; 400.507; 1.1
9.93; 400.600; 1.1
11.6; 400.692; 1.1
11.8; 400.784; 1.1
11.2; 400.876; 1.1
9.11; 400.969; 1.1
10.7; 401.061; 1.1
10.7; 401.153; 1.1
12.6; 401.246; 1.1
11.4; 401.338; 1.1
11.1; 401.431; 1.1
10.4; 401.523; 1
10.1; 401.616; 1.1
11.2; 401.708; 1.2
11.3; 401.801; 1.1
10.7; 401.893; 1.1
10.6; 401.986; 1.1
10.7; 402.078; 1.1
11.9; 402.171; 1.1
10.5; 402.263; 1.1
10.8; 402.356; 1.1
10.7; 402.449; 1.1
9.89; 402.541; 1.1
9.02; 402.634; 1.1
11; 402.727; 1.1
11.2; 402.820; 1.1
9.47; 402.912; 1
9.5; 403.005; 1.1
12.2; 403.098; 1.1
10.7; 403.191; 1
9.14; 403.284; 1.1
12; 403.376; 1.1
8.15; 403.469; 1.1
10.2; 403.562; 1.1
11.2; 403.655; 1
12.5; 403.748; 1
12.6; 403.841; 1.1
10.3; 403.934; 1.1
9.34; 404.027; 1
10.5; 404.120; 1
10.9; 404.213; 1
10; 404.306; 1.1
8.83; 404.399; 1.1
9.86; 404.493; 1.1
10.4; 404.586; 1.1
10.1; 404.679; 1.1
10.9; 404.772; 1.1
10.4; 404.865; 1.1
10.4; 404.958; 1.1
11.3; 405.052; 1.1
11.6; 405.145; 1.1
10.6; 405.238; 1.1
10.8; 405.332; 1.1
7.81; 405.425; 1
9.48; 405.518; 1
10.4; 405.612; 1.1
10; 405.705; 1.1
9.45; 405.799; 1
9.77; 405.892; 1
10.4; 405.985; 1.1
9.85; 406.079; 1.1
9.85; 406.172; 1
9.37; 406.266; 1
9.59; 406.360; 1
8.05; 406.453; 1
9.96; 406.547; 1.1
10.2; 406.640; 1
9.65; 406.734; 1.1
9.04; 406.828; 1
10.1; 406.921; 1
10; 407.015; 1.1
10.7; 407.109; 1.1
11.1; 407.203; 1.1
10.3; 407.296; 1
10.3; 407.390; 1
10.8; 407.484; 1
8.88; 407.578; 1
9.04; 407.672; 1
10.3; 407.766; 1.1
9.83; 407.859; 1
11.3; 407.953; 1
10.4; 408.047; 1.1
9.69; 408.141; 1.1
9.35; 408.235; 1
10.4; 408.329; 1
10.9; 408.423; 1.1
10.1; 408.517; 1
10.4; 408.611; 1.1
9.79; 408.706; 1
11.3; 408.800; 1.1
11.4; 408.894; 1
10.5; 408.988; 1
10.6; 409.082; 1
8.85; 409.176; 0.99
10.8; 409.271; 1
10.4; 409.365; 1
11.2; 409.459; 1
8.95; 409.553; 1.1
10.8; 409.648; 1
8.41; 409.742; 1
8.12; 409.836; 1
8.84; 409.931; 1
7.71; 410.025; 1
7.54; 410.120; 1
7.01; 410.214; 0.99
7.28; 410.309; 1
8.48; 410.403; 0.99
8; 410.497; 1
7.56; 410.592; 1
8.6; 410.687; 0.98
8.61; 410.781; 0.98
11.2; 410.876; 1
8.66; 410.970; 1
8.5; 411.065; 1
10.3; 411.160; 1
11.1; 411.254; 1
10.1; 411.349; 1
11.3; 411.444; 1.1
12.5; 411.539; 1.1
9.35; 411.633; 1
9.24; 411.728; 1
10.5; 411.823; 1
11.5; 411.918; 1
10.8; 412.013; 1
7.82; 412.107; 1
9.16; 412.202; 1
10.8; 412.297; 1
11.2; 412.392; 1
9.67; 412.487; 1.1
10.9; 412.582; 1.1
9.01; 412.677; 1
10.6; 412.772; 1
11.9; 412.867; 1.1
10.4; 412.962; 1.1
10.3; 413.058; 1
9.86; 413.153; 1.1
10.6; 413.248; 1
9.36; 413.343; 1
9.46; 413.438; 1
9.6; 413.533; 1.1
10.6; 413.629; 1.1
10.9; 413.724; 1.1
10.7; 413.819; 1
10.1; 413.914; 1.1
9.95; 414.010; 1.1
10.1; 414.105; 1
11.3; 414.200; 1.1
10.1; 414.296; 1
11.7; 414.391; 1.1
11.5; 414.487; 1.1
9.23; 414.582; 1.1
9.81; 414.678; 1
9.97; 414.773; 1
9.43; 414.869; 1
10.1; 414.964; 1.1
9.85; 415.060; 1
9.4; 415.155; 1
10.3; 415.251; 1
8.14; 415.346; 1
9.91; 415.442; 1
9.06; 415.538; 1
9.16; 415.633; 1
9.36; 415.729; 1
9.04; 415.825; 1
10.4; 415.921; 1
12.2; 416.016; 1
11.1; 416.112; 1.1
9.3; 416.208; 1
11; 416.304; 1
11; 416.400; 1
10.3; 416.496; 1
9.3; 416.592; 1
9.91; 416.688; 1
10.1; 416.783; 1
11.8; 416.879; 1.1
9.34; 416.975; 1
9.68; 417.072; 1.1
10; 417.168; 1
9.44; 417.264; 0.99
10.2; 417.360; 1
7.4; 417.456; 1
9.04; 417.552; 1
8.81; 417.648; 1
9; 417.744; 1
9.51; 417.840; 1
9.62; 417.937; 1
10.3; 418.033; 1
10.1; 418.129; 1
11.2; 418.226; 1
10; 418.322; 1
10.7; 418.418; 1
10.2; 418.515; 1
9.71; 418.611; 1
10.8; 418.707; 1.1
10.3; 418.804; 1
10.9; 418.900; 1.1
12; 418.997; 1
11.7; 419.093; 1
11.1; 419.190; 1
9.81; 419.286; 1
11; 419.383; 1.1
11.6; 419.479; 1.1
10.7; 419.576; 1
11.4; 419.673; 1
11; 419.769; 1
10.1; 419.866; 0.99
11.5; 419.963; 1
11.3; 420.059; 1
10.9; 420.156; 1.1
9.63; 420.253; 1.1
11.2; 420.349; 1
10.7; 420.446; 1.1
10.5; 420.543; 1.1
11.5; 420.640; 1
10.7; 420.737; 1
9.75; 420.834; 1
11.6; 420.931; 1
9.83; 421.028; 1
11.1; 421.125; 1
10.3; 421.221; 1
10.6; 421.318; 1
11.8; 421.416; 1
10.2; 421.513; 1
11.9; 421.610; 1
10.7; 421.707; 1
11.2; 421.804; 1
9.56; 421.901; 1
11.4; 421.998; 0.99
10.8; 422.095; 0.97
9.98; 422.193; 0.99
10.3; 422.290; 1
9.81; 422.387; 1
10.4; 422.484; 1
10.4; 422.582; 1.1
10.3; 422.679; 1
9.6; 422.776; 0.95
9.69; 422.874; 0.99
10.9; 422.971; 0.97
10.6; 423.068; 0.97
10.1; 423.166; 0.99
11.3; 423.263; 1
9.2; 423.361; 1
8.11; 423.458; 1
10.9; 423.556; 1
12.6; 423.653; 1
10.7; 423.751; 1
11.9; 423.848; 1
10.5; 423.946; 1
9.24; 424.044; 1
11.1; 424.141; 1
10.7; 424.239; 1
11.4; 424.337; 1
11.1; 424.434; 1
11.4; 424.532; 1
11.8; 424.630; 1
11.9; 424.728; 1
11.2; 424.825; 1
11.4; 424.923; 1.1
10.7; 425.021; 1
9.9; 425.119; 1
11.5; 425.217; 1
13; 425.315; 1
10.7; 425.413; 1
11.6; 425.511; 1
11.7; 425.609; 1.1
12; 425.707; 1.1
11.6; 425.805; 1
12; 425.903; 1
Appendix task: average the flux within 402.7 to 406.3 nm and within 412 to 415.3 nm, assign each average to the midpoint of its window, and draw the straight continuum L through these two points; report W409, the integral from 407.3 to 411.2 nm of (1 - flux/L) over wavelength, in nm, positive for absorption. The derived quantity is 0.27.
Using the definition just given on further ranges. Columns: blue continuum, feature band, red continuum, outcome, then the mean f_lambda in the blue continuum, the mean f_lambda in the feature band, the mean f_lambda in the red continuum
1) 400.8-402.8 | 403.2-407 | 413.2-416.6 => 0.17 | 10.8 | 10.1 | 10.1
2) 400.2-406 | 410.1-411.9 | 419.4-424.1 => 0.21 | 10.5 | 9.32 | 10.6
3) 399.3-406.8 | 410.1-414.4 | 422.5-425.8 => 0.28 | 10.3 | 9.88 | 10.9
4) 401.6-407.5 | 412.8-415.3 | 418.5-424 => 0.06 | 10.3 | 10.3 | 10.7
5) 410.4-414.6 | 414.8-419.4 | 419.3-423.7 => 0.15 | 10.1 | 10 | 10.6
